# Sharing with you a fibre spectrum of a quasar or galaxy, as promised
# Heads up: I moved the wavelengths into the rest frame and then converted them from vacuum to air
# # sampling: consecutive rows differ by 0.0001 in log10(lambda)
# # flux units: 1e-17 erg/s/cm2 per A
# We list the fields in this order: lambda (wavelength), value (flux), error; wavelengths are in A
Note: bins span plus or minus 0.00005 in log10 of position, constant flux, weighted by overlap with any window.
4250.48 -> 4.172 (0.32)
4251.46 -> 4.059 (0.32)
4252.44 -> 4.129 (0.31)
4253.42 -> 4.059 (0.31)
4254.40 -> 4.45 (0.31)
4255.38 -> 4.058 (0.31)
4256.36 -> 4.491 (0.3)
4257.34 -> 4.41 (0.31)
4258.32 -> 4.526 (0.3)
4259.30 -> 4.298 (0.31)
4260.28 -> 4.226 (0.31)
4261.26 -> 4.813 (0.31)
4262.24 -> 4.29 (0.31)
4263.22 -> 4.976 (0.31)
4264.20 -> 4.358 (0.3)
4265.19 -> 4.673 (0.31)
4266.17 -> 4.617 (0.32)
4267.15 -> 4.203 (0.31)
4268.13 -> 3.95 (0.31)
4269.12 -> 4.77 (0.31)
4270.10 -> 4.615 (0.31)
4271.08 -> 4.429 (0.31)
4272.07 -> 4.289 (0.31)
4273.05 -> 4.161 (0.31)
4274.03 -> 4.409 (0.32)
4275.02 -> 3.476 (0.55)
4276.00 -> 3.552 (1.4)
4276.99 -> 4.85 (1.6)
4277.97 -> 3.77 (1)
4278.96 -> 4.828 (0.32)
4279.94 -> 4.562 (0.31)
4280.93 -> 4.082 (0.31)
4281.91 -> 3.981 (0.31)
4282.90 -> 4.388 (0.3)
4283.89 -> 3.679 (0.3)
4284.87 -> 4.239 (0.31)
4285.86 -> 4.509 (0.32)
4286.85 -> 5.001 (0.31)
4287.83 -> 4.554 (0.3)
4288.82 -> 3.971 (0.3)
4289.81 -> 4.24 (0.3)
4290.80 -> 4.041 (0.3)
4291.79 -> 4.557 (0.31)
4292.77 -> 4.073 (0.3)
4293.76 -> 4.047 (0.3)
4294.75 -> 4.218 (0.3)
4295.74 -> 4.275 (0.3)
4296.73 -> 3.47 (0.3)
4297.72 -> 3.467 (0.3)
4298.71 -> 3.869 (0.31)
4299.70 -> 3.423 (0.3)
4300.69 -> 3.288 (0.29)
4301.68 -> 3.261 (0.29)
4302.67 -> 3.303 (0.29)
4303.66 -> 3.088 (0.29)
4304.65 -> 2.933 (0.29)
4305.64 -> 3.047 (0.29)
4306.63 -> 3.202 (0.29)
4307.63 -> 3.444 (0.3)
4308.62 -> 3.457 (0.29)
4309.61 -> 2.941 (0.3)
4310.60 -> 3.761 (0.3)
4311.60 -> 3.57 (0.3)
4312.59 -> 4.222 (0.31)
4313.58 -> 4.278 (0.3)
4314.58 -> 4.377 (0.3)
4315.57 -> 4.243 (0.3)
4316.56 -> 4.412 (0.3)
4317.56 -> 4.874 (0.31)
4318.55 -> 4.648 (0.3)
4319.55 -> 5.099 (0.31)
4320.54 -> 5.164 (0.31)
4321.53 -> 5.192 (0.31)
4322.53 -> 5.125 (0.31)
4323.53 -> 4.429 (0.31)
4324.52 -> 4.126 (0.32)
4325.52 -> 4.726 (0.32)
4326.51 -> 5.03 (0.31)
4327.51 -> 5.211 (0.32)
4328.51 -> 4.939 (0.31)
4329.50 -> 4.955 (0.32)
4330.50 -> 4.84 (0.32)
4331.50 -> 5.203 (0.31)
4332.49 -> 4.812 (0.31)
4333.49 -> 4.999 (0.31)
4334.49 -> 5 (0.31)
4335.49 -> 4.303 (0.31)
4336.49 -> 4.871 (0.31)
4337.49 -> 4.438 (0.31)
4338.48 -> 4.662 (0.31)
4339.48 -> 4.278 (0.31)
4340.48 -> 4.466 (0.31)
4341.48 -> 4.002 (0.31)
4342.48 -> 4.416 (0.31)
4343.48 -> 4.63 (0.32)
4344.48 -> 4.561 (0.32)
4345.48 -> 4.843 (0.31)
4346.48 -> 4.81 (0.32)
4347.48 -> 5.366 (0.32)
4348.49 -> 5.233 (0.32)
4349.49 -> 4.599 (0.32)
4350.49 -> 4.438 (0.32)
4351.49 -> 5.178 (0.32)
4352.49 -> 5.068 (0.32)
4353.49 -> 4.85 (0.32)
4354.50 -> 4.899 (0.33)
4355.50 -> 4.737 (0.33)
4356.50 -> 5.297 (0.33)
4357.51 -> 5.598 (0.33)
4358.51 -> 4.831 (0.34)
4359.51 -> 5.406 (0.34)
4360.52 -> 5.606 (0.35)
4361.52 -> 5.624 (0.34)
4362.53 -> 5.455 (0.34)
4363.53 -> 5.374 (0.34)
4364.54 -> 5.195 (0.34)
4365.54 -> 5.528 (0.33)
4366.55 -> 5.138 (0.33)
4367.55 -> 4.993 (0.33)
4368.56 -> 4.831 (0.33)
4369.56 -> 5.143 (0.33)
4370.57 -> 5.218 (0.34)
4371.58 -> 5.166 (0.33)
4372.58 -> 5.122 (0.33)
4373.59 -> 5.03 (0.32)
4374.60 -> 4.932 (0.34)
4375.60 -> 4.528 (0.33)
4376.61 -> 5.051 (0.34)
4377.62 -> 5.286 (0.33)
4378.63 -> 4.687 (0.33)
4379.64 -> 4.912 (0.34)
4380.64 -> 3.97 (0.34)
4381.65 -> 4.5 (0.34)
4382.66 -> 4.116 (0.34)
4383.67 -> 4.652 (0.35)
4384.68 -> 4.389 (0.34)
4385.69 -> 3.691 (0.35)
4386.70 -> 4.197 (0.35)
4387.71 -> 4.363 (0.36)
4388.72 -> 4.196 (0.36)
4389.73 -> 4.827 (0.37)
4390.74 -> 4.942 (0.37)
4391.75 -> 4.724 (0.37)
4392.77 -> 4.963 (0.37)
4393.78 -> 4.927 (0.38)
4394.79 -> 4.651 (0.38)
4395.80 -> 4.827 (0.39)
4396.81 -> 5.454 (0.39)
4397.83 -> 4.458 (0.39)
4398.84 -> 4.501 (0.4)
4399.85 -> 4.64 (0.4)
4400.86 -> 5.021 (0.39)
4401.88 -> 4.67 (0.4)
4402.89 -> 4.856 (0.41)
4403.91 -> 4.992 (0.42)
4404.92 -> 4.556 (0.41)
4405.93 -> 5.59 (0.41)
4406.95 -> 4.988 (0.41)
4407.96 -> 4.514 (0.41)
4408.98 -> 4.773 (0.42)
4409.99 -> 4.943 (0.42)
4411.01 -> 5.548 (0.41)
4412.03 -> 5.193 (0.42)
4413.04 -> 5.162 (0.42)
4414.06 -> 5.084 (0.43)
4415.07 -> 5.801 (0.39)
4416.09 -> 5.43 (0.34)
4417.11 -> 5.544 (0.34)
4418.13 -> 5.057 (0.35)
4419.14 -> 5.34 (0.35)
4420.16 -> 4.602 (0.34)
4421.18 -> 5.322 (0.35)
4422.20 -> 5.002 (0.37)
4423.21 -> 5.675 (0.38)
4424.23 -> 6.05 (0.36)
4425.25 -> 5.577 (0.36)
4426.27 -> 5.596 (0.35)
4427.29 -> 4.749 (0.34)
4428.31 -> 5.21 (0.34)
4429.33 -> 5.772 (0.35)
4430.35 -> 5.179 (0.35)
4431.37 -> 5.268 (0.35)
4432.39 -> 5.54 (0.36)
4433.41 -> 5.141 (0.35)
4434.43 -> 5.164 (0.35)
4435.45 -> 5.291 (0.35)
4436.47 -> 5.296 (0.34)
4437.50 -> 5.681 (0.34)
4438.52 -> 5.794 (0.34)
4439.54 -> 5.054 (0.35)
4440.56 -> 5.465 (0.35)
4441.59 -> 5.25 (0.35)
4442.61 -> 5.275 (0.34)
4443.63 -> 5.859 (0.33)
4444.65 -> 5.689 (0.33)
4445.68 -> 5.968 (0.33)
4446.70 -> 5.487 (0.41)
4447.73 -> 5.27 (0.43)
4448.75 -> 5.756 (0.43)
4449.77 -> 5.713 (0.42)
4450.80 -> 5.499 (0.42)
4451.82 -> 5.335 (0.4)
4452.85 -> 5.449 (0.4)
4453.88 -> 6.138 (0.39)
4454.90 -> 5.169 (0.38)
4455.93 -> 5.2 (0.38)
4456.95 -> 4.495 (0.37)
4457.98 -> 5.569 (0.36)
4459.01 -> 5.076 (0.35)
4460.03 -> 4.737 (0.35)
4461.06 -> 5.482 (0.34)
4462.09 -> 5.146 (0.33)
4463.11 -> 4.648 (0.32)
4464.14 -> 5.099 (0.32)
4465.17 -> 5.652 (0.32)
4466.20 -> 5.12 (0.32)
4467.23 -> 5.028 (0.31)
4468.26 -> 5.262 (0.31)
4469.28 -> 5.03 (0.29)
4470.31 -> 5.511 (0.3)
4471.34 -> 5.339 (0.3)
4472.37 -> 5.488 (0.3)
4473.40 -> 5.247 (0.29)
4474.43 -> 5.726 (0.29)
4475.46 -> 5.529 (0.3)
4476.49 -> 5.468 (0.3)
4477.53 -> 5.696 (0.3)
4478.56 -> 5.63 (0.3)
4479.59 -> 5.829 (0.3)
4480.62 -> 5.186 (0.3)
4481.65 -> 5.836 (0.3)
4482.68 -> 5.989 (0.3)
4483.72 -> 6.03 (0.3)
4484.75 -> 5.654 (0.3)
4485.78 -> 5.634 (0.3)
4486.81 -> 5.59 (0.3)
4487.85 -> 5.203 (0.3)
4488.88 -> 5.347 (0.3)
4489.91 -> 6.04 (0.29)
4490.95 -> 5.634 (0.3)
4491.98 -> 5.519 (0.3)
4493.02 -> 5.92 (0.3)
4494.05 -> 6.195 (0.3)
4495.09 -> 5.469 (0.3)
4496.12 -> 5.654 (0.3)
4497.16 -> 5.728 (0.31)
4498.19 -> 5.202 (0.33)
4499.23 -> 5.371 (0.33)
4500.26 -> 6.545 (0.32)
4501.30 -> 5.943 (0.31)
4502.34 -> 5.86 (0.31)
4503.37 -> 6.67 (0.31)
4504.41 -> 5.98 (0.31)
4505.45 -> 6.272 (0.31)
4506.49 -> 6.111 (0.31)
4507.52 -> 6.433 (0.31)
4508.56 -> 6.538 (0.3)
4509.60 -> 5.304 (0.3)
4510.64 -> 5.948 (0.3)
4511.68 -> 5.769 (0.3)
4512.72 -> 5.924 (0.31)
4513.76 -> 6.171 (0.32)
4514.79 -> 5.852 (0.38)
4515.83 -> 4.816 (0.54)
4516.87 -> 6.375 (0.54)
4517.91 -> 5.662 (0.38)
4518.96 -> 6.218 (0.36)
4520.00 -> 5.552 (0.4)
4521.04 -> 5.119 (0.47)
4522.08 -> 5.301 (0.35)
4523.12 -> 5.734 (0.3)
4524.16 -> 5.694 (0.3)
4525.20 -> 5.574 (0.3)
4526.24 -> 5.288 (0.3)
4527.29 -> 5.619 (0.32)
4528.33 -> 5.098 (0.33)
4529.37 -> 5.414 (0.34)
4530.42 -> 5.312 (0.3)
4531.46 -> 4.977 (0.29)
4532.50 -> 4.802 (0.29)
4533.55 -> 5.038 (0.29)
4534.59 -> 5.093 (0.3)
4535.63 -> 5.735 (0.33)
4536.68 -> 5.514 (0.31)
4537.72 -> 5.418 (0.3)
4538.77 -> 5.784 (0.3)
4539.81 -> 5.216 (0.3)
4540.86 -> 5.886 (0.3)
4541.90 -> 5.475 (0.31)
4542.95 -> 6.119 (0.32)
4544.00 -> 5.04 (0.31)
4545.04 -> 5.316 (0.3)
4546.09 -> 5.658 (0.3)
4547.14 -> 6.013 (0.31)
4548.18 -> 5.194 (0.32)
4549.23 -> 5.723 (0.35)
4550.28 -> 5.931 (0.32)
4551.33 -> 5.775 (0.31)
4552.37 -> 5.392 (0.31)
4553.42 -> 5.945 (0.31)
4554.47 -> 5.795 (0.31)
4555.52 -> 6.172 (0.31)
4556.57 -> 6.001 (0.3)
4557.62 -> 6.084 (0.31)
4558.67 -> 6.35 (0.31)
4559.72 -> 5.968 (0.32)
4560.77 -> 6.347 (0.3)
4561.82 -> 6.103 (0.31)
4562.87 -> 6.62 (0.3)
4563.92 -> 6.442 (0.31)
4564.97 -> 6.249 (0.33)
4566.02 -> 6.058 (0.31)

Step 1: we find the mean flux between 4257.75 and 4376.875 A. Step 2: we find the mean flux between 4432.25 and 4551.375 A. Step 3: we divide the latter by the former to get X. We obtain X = 1.2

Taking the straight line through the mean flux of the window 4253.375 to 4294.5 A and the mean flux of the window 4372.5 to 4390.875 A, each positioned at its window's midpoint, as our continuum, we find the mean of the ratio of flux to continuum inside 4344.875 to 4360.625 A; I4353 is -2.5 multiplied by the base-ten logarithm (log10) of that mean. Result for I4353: -0.118 mag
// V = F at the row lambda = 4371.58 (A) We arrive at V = 5.166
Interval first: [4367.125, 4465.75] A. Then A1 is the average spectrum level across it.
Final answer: 5.1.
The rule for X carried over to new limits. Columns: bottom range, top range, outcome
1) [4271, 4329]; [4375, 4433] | 1.20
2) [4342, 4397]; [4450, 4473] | 1.08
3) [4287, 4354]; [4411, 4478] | 1.24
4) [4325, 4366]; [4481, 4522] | 1.18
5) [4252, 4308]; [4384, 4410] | 1.15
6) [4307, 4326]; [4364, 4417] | 1.13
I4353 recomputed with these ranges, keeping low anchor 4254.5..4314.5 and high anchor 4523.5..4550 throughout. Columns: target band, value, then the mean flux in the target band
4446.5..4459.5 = -0.09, 5.39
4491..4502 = -0.10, 5.75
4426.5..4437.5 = -0.09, 5.29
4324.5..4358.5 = -0.10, 4.82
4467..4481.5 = -0.07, 5.45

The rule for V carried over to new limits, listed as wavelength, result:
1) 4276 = 3.552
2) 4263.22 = 4.976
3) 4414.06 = 5.084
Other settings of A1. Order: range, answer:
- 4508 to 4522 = 5.77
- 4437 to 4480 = 5.4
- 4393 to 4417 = 4.99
